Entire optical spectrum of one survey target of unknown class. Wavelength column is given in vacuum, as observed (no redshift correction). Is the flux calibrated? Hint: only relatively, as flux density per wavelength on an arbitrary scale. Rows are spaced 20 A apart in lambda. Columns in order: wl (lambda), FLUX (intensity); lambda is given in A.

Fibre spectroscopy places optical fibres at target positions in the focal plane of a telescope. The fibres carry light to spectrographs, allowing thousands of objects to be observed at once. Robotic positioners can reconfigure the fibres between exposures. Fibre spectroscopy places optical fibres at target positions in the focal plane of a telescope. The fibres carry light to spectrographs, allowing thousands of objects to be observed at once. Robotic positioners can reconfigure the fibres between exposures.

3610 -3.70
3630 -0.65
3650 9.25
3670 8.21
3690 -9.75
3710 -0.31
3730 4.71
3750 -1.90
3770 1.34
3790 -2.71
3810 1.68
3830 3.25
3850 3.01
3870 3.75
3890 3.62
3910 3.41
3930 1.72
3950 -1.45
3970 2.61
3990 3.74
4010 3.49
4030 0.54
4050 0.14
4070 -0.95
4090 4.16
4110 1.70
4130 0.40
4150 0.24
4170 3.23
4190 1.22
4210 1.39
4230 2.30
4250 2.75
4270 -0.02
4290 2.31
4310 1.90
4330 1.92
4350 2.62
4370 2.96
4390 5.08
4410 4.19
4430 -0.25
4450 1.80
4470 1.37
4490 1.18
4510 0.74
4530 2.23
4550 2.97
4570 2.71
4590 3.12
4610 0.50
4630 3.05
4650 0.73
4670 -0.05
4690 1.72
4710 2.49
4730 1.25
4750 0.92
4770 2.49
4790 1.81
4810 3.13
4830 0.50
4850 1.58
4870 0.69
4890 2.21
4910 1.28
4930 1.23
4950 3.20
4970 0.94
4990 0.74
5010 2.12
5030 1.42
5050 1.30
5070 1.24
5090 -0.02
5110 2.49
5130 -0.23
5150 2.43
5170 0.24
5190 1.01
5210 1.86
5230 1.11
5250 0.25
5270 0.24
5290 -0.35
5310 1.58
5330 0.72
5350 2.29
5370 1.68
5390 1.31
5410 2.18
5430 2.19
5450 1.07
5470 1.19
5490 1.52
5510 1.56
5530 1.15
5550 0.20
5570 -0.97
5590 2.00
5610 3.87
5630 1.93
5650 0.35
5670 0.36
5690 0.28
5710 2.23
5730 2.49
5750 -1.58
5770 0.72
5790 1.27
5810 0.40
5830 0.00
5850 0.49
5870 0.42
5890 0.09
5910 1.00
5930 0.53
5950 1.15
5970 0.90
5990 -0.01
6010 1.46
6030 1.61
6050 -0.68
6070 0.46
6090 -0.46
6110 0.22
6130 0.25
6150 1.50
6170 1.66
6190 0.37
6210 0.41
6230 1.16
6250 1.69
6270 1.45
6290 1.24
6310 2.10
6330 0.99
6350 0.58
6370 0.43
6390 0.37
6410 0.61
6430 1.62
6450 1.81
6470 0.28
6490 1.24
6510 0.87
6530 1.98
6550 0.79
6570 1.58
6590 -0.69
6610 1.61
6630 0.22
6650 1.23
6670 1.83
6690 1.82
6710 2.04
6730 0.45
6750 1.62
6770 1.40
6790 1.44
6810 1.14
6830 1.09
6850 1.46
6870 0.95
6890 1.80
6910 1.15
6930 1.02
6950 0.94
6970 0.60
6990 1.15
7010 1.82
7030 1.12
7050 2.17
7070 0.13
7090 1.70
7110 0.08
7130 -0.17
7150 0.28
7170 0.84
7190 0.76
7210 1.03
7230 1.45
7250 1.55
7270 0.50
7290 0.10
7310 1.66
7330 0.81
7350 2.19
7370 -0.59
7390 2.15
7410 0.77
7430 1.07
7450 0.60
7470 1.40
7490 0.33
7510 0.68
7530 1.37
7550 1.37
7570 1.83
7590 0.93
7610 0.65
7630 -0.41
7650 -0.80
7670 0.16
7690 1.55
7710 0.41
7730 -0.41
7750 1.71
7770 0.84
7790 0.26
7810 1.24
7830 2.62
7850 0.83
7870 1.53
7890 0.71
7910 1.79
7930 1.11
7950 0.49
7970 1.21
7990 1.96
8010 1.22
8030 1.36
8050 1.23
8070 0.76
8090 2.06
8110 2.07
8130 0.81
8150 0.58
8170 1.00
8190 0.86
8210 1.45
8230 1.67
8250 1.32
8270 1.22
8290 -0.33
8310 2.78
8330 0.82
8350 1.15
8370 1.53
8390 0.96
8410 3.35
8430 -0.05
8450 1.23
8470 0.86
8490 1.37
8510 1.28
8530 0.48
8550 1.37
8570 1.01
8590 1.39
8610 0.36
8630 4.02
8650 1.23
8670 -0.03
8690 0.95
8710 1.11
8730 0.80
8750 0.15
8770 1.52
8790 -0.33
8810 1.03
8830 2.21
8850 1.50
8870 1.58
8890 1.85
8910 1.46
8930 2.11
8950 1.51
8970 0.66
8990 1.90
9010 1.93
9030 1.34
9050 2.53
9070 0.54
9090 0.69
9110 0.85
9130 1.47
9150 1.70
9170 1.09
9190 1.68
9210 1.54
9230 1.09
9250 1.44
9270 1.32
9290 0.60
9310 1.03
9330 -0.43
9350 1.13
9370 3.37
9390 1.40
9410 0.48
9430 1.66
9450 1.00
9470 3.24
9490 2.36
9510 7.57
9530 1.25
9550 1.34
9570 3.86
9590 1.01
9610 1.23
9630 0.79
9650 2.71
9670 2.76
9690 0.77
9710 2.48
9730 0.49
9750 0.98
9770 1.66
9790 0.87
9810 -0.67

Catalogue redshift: 1.547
